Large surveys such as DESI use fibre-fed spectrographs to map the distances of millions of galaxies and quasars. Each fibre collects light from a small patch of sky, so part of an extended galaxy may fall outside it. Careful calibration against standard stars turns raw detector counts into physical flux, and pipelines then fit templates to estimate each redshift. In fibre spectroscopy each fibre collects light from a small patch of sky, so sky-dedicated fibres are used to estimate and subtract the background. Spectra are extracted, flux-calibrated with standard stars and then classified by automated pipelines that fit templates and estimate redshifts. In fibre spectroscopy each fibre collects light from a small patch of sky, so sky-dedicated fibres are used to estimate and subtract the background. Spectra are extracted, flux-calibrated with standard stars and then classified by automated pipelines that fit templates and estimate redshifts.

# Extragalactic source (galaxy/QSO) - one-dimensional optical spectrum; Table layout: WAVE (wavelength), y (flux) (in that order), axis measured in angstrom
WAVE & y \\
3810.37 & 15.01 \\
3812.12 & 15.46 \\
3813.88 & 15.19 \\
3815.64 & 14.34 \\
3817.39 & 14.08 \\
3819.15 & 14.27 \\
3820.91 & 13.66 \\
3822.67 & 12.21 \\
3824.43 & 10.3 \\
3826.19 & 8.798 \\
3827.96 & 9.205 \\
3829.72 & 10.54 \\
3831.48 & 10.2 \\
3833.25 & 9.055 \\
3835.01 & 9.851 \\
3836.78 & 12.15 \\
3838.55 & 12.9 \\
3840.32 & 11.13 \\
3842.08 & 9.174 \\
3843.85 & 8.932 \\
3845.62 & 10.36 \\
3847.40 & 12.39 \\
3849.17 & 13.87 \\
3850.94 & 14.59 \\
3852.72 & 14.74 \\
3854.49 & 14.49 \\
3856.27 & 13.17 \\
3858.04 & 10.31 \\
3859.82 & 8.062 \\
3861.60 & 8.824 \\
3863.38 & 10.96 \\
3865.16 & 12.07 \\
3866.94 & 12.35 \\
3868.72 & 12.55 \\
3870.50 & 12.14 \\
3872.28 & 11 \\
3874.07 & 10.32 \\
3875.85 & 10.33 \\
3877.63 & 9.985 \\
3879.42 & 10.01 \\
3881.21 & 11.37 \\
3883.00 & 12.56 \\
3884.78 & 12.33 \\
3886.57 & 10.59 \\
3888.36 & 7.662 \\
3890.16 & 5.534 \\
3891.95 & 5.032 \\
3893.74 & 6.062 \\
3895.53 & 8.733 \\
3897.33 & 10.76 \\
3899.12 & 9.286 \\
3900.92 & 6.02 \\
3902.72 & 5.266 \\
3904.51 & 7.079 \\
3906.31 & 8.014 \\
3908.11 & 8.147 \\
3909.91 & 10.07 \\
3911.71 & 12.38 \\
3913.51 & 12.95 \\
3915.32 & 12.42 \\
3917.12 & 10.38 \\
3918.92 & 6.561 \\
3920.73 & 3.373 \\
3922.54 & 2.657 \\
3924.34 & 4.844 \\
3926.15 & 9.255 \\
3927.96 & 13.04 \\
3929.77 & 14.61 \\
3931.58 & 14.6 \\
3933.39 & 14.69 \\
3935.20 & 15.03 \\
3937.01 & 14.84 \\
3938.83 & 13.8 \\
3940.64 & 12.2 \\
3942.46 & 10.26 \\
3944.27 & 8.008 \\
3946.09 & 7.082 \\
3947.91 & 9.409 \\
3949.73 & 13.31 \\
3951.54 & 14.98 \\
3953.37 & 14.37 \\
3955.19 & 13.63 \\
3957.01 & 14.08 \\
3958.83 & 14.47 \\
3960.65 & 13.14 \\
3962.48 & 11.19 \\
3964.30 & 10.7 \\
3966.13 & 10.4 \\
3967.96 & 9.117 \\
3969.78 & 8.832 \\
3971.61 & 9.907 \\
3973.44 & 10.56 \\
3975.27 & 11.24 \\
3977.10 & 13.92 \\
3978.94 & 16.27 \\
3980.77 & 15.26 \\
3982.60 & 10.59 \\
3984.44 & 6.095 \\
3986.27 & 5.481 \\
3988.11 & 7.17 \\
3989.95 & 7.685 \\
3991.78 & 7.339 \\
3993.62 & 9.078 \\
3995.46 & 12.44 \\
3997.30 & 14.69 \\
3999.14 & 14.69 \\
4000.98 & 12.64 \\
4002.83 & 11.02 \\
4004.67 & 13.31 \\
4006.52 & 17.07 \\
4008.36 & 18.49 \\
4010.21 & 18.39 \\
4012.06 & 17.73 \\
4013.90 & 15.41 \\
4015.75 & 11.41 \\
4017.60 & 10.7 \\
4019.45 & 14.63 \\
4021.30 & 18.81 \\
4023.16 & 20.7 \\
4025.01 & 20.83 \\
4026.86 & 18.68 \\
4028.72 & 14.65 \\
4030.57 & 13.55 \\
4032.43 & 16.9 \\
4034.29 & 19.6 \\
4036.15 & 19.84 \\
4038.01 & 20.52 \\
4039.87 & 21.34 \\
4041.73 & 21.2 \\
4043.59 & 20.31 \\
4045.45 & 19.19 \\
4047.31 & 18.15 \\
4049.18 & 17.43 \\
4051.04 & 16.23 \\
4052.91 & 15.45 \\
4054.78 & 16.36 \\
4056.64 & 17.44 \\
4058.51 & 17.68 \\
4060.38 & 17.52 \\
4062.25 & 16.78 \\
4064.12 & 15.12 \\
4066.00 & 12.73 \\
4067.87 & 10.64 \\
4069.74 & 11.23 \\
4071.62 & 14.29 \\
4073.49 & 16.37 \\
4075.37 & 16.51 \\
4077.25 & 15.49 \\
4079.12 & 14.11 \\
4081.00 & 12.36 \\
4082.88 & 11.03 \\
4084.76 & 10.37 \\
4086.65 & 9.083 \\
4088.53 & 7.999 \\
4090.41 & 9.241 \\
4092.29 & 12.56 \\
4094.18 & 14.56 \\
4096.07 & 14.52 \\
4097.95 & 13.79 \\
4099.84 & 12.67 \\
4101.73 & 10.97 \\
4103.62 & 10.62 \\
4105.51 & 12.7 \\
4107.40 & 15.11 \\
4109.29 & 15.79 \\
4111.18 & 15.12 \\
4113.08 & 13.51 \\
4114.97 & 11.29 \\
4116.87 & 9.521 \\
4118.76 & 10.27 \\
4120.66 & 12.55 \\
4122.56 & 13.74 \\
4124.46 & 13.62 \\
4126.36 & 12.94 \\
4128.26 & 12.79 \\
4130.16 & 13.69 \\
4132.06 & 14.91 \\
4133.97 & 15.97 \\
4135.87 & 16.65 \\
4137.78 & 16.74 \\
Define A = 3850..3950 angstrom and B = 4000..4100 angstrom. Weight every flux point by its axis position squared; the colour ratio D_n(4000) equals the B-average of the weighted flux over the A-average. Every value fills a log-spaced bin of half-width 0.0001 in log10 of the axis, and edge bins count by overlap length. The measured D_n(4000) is 1.62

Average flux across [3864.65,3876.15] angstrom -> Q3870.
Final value 11.6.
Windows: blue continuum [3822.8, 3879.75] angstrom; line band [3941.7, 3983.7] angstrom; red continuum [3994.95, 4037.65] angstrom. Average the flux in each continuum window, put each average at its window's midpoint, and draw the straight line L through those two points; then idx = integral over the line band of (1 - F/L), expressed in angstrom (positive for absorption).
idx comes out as 7.8 angstrom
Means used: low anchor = 11.1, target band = 11.8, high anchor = 16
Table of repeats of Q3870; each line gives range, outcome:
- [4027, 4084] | 16.3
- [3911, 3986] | 11.3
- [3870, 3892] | 10.1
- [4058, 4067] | 15.8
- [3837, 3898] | 10.8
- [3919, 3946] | 10.6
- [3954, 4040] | 13.7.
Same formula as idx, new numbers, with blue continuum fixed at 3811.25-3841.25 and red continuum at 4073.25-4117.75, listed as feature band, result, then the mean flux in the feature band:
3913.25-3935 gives 3.90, 10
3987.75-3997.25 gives 2.31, 9.38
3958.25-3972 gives 1.56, 10.9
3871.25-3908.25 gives 9.87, 8.89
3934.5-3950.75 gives 0.97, 11.5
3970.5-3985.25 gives 0.74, 11.7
